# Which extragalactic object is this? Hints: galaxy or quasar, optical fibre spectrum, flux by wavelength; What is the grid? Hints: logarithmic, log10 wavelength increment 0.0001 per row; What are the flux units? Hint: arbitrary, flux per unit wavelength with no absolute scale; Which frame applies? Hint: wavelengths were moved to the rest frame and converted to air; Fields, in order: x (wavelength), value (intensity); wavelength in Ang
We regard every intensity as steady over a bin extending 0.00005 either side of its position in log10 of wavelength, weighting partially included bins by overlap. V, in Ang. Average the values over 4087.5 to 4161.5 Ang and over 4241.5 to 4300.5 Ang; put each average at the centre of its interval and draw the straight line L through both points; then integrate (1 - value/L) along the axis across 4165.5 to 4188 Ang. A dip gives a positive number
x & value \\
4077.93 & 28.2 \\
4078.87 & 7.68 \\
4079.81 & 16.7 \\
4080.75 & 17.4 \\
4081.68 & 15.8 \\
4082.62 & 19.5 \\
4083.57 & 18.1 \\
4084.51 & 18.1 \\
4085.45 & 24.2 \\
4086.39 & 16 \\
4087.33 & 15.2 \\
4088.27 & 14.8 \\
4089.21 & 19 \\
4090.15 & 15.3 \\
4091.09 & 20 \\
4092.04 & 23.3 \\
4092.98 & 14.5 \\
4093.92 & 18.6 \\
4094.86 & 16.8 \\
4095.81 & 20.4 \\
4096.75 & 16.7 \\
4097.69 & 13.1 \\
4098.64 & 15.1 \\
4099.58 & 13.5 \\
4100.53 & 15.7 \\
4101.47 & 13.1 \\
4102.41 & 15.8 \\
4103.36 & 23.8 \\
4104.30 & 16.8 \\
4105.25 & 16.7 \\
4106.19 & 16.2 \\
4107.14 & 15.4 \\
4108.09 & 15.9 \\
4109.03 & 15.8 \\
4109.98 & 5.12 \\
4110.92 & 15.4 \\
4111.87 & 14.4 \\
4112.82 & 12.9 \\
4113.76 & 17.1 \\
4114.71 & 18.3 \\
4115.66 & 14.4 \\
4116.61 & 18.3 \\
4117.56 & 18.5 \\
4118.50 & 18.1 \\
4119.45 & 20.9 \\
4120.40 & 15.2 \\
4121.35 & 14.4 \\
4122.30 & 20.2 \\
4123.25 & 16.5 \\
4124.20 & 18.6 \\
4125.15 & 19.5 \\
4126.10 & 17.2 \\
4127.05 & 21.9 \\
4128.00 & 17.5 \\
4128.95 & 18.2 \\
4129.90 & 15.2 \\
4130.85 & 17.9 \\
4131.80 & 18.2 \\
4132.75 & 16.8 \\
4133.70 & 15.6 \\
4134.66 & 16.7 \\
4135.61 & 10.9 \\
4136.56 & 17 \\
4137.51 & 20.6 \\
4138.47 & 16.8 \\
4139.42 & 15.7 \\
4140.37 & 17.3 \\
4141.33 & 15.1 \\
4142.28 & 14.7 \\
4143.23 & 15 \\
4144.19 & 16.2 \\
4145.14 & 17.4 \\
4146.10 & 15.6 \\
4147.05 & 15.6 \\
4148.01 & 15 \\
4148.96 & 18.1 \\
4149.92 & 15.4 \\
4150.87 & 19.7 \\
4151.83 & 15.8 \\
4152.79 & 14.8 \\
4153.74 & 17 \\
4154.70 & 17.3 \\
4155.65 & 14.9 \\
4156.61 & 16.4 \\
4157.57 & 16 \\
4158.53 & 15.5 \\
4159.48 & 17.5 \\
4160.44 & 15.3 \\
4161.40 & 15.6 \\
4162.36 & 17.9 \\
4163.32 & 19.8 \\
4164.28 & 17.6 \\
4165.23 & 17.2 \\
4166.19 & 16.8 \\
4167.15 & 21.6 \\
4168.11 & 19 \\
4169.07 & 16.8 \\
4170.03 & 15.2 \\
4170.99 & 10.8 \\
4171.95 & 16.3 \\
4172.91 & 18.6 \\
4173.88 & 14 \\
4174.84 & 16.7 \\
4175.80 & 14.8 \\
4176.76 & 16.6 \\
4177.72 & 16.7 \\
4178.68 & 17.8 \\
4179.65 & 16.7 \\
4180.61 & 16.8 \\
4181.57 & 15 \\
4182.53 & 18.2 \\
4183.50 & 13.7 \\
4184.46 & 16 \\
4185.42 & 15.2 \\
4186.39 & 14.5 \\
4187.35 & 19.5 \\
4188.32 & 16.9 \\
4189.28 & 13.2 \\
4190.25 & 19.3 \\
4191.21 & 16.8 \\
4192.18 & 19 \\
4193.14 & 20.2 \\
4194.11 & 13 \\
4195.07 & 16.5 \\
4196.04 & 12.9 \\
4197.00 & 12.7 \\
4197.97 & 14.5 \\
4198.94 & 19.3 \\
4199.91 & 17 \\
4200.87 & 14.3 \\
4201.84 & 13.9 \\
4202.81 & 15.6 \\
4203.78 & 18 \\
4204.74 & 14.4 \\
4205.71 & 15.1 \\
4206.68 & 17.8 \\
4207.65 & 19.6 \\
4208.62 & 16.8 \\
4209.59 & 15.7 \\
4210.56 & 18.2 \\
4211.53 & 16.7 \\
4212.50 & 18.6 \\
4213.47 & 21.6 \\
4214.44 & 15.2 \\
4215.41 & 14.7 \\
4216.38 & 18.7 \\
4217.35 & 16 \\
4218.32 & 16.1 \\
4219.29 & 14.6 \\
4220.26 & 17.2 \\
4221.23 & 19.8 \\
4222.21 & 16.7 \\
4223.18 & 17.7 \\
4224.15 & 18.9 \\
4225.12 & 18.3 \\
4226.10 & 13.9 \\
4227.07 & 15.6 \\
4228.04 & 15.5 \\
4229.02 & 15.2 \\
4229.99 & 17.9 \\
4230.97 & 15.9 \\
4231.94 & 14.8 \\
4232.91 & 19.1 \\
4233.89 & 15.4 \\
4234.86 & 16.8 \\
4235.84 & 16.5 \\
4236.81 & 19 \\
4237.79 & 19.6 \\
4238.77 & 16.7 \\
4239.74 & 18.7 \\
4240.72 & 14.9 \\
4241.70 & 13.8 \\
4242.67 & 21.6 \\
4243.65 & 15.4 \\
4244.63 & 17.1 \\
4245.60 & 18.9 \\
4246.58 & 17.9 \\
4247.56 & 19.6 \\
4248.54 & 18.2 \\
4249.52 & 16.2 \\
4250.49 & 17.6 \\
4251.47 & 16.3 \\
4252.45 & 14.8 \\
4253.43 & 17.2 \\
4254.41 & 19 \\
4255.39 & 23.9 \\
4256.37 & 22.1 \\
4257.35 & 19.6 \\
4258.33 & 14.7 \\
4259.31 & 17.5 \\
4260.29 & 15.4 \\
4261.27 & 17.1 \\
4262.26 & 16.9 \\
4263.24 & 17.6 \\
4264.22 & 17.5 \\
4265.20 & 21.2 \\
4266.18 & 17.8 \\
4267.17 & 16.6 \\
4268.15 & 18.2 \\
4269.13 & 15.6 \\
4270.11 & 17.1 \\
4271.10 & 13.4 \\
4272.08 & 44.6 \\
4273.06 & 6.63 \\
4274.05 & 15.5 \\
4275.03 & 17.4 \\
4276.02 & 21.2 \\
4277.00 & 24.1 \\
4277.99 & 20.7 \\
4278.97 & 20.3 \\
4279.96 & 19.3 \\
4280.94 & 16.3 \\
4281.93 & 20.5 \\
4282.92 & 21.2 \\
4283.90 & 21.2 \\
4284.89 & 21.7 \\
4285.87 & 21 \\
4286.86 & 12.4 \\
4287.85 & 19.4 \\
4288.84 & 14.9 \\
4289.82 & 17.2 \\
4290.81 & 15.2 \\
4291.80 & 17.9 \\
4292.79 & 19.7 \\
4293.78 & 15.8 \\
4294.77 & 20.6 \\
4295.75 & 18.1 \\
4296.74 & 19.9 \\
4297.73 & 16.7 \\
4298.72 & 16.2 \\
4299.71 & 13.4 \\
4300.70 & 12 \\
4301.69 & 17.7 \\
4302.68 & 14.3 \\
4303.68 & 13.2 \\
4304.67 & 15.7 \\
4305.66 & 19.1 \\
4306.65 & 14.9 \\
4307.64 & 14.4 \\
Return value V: 1.0 Ang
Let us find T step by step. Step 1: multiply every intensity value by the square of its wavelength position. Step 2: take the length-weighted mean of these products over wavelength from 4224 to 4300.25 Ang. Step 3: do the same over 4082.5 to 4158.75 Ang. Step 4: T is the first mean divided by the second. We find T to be 1.15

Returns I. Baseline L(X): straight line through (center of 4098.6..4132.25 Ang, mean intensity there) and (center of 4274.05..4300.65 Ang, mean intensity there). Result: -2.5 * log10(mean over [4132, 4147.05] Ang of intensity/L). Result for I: 0.05 mag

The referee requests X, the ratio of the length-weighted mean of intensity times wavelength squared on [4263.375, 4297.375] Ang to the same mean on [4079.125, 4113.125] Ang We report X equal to 1.25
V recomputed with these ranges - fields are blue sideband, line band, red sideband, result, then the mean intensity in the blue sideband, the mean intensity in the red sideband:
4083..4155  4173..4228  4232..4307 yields 2.7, 16.7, 17.9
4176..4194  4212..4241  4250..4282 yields 1.1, 16.7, 18.6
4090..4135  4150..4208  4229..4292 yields 3.2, 16.8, 18.1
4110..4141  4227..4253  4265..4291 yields 2.0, 16.9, 18.9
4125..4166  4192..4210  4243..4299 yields 1.4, 16.7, 18.4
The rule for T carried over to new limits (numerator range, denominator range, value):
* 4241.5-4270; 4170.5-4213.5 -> 1.13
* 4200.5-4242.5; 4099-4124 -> 1.10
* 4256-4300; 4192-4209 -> 1.19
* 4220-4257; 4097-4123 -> 1.17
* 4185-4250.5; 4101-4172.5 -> 1.05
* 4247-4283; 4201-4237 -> 1.13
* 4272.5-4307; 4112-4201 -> 1.12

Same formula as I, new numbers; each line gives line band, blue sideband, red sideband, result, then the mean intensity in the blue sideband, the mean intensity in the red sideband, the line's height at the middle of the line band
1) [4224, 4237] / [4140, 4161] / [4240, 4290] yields 0.08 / 16.2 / 18.4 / 17.7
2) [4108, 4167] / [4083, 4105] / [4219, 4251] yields 0.04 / 17.3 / 17.1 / 17.2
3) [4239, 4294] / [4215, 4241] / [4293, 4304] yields -0.11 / 16.8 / 16.3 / 16.6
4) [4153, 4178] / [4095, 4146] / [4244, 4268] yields 0.02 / 16.5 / 17.9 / 17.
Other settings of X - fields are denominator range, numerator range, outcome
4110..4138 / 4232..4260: 1.11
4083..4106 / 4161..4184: 1.00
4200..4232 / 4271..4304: 1.14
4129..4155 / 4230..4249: 1.11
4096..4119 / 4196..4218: 1.10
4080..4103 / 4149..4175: 1.01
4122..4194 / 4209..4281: 1.11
